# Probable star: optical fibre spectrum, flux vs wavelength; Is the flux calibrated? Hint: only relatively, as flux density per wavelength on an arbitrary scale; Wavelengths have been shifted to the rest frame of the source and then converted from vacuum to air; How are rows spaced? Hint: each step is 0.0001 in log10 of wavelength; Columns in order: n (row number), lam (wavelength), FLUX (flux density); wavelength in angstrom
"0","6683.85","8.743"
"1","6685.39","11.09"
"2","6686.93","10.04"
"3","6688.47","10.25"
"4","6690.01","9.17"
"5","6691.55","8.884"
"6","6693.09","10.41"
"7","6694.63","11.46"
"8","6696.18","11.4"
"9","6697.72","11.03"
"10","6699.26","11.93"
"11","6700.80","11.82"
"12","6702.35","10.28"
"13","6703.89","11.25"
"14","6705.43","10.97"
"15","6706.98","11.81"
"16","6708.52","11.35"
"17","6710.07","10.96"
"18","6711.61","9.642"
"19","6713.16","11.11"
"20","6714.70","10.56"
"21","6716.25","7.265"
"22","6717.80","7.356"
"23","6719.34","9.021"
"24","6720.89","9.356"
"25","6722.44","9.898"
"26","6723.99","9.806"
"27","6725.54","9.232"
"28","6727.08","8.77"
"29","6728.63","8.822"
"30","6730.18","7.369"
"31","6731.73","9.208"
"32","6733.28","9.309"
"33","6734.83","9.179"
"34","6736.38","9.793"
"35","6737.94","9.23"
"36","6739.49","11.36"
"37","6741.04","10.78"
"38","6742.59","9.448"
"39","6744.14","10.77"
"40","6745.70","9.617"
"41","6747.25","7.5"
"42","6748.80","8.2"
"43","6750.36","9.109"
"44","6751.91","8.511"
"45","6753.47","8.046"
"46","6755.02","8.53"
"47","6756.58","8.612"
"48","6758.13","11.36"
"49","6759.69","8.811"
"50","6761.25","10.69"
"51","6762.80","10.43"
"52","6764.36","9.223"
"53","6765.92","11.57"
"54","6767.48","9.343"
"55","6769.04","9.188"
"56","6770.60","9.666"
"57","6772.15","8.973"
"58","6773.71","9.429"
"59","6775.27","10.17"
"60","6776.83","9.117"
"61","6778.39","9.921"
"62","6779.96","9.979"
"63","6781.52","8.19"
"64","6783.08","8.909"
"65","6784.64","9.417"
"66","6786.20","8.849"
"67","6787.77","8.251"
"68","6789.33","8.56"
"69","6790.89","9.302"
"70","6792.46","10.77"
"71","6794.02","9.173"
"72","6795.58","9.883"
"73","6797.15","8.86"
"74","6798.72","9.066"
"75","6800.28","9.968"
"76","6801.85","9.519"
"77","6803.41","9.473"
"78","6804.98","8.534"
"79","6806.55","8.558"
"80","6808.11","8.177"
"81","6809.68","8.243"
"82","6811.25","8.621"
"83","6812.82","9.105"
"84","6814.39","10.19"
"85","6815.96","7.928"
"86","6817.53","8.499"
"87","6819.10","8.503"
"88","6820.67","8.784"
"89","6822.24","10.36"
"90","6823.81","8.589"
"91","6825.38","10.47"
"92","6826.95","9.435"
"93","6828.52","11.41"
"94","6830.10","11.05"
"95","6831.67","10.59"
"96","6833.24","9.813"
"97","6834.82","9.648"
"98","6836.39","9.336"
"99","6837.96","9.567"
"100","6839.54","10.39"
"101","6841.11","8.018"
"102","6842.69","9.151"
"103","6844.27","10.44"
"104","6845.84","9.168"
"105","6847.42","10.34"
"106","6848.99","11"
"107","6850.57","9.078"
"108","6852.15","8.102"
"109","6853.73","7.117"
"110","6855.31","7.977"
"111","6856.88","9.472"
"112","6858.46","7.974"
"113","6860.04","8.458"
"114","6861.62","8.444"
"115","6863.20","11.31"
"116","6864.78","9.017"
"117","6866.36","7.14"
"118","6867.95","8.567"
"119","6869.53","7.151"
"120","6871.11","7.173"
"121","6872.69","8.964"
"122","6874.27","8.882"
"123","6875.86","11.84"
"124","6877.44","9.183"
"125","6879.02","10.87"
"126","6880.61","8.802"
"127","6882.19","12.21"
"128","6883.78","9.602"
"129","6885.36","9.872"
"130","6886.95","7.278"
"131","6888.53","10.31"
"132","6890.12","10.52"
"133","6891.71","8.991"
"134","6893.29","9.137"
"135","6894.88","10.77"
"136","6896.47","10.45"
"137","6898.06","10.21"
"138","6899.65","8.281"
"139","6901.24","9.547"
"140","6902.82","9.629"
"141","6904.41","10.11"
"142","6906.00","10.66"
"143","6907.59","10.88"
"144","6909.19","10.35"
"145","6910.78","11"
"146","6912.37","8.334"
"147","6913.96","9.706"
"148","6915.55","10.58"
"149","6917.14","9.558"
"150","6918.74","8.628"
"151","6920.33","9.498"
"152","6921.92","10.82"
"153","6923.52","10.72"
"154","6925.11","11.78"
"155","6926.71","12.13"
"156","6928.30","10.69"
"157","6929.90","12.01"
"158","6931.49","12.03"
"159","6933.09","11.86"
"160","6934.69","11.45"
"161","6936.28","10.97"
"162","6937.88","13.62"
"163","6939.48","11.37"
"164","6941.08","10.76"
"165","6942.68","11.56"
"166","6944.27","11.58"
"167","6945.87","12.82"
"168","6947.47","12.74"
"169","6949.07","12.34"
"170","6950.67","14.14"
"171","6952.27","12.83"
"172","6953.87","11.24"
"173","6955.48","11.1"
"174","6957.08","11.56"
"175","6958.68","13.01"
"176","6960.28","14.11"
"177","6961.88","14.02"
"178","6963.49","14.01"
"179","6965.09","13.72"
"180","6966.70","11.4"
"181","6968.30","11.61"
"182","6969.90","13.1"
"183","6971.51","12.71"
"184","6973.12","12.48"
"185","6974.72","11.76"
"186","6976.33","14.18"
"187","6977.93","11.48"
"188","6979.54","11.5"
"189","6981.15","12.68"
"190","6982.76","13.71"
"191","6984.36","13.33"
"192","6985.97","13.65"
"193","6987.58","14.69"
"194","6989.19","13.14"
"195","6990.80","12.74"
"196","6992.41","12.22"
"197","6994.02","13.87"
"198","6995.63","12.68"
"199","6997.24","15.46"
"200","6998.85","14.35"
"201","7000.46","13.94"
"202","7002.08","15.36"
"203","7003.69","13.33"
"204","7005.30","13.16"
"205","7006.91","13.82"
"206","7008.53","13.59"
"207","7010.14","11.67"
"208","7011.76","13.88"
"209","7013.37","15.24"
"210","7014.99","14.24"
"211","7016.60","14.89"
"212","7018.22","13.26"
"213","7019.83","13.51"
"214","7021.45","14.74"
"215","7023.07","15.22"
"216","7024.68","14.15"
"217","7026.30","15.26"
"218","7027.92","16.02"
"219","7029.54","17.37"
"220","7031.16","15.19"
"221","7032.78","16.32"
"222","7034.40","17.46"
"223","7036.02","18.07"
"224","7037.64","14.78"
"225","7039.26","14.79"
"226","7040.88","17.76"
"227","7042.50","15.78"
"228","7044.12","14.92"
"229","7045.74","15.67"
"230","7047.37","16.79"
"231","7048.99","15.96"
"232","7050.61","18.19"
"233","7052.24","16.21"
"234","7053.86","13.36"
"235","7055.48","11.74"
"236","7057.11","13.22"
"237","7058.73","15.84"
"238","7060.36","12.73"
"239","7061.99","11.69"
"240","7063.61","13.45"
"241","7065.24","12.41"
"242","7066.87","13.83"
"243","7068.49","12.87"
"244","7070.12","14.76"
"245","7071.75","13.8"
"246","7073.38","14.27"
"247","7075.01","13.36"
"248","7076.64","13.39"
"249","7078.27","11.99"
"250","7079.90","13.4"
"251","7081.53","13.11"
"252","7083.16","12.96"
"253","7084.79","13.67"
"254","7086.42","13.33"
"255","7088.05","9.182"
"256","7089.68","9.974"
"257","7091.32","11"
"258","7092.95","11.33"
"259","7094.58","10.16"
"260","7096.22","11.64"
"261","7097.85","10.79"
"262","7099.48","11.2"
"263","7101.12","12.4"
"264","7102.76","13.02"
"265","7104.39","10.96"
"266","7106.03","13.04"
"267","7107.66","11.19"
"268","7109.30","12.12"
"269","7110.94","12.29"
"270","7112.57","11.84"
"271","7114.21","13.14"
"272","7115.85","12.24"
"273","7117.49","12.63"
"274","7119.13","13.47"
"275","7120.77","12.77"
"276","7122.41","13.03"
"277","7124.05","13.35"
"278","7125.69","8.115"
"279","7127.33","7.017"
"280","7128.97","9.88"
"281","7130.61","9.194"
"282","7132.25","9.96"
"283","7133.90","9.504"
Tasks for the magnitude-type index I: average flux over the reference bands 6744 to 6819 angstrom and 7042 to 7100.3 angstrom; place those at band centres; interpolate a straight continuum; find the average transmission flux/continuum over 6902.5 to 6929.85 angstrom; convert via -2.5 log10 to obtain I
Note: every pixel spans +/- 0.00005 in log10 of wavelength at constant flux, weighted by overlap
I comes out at 0.07 mag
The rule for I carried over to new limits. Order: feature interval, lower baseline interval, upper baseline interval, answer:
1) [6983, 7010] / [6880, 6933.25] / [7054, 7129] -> -0.215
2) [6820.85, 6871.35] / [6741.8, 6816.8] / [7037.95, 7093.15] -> 0.113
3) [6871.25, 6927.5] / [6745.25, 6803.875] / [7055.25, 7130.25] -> 0.053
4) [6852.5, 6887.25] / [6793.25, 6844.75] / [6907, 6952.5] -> 0.142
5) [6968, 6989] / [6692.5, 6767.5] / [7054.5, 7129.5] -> -0.123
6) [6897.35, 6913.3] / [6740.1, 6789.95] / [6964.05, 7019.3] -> 0.192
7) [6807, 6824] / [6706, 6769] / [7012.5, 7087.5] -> 0.218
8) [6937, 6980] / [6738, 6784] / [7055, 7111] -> -0.106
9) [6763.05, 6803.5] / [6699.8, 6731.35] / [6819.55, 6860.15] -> 0.024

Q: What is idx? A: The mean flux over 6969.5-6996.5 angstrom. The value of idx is 12.9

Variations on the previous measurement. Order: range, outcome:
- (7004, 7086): 14.5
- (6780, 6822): 9.01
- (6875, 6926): 10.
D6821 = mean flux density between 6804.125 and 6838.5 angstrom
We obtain 9.34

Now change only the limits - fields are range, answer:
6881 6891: 9.91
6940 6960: 12.2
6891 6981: 11.4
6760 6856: 9.38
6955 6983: 12.7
